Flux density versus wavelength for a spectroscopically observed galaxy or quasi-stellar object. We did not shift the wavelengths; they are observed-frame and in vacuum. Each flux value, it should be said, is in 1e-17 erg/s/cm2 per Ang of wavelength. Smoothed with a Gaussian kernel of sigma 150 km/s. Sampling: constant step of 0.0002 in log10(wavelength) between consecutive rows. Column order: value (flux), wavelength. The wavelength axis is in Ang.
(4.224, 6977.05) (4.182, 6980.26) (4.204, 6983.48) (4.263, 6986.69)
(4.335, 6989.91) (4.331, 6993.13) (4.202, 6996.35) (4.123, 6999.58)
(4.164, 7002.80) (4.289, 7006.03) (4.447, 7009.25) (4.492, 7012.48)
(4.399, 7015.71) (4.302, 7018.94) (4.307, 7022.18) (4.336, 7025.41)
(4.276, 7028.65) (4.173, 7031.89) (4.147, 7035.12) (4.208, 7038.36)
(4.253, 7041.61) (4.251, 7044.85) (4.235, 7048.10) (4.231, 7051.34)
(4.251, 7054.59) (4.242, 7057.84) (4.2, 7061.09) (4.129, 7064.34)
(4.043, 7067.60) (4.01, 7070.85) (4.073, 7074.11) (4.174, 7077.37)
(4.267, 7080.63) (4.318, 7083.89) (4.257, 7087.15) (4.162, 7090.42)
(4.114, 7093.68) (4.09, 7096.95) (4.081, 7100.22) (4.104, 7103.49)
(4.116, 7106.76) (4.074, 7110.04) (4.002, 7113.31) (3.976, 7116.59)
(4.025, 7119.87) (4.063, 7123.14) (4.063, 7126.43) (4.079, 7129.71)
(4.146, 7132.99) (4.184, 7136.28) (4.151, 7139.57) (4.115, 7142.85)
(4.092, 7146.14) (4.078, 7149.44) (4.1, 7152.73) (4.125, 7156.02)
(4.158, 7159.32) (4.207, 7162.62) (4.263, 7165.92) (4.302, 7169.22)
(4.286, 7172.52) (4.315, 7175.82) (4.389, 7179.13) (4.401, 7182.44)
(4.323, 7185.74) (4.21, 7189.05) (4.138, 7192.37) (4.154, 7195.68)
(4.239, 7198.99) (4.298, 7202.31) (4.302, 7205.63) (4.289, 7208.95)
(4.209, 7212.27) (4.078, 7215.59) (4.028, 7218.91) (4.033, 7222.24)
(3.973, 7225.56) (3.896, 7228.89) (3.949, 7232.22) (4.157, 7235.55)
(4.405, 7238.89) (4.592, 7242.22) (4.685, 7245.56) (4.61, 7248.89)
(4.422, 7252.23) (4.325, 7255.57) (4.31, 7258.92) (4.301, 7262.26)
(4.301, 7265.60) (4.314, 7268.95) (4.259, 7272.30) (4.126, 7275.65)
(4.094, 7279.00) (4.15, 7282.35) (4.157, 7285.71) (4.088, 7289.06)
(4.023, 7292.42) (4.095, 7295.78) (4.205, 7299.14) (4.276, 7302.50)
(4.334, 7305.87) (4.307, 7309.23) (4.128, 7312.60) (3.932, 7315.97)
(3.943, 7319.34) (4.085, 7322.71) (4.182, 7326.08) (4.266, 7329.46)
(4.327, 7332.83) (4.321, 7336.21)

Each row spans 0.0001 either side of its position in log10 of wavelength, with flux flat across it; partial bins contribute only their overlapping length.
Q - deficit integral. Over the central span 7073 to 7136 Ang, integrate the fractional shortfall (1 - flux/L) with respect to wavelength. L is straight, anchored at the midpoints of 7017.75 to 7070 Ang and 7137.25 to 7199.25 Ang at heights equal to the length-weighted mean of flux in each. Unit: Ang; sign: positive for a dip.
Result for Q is 1.5 Ang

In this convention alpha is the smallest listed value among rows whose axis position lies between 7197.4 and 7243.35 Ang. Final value 3.896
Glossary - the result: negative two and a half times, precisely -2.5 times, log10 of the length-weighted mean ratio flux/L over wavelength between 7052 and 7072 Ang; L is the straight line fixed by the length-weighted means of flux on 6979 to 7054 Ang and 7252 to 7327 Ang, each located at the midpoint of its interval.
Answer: 0.03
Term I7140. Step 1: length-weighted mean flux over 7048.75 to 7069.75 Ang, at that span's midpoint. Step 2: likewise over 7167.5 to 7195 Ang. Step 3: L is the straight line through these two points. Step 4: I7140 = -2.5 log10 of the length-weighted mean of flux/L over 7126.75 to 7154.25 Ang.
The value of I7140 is 0.04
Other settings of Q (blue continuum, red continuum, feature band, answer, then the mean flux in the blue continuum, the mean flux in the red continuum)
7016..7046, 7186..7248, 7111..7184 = 1.17 Ang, 4.26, 4.21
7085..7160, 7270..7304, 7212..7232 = 0.55 Ang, 4.1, 4.15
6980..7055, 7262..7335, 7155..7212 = -0.62 Ang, 4.27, 4.18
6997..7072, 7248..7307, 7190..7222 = 0.39 Ang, 4.24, 4.24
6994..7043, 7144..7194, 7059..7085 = 0.65 Ang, 4.27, 4.22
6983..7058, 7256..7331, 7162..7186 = -0.55 Ang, 4.27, 4.18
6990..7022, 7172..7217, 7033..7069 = 0.80 Ang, 4.31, 4.26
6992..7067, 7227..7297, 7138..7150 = 0.40 Ang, 4.26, 4.25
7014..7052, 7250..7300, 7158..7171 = 0.00 Ang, 4.26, 4.22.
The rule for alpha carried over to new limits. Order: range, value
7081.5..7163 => 3.976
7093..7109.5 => 4.081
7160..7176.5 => 4.207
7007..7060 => 4.147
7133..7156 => 4.078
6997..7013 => 4.123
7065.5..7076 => 4.01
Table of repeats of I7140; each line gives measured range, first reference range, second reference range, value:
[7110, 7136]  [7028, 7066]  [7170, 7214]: 0.049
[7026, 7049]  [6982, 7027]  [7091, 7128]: 0.001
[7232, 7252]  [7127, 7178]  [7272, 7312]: -0.066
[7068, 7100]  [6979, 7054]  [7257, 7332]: 0.023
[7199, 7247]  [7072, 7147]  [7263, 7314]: -0.010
